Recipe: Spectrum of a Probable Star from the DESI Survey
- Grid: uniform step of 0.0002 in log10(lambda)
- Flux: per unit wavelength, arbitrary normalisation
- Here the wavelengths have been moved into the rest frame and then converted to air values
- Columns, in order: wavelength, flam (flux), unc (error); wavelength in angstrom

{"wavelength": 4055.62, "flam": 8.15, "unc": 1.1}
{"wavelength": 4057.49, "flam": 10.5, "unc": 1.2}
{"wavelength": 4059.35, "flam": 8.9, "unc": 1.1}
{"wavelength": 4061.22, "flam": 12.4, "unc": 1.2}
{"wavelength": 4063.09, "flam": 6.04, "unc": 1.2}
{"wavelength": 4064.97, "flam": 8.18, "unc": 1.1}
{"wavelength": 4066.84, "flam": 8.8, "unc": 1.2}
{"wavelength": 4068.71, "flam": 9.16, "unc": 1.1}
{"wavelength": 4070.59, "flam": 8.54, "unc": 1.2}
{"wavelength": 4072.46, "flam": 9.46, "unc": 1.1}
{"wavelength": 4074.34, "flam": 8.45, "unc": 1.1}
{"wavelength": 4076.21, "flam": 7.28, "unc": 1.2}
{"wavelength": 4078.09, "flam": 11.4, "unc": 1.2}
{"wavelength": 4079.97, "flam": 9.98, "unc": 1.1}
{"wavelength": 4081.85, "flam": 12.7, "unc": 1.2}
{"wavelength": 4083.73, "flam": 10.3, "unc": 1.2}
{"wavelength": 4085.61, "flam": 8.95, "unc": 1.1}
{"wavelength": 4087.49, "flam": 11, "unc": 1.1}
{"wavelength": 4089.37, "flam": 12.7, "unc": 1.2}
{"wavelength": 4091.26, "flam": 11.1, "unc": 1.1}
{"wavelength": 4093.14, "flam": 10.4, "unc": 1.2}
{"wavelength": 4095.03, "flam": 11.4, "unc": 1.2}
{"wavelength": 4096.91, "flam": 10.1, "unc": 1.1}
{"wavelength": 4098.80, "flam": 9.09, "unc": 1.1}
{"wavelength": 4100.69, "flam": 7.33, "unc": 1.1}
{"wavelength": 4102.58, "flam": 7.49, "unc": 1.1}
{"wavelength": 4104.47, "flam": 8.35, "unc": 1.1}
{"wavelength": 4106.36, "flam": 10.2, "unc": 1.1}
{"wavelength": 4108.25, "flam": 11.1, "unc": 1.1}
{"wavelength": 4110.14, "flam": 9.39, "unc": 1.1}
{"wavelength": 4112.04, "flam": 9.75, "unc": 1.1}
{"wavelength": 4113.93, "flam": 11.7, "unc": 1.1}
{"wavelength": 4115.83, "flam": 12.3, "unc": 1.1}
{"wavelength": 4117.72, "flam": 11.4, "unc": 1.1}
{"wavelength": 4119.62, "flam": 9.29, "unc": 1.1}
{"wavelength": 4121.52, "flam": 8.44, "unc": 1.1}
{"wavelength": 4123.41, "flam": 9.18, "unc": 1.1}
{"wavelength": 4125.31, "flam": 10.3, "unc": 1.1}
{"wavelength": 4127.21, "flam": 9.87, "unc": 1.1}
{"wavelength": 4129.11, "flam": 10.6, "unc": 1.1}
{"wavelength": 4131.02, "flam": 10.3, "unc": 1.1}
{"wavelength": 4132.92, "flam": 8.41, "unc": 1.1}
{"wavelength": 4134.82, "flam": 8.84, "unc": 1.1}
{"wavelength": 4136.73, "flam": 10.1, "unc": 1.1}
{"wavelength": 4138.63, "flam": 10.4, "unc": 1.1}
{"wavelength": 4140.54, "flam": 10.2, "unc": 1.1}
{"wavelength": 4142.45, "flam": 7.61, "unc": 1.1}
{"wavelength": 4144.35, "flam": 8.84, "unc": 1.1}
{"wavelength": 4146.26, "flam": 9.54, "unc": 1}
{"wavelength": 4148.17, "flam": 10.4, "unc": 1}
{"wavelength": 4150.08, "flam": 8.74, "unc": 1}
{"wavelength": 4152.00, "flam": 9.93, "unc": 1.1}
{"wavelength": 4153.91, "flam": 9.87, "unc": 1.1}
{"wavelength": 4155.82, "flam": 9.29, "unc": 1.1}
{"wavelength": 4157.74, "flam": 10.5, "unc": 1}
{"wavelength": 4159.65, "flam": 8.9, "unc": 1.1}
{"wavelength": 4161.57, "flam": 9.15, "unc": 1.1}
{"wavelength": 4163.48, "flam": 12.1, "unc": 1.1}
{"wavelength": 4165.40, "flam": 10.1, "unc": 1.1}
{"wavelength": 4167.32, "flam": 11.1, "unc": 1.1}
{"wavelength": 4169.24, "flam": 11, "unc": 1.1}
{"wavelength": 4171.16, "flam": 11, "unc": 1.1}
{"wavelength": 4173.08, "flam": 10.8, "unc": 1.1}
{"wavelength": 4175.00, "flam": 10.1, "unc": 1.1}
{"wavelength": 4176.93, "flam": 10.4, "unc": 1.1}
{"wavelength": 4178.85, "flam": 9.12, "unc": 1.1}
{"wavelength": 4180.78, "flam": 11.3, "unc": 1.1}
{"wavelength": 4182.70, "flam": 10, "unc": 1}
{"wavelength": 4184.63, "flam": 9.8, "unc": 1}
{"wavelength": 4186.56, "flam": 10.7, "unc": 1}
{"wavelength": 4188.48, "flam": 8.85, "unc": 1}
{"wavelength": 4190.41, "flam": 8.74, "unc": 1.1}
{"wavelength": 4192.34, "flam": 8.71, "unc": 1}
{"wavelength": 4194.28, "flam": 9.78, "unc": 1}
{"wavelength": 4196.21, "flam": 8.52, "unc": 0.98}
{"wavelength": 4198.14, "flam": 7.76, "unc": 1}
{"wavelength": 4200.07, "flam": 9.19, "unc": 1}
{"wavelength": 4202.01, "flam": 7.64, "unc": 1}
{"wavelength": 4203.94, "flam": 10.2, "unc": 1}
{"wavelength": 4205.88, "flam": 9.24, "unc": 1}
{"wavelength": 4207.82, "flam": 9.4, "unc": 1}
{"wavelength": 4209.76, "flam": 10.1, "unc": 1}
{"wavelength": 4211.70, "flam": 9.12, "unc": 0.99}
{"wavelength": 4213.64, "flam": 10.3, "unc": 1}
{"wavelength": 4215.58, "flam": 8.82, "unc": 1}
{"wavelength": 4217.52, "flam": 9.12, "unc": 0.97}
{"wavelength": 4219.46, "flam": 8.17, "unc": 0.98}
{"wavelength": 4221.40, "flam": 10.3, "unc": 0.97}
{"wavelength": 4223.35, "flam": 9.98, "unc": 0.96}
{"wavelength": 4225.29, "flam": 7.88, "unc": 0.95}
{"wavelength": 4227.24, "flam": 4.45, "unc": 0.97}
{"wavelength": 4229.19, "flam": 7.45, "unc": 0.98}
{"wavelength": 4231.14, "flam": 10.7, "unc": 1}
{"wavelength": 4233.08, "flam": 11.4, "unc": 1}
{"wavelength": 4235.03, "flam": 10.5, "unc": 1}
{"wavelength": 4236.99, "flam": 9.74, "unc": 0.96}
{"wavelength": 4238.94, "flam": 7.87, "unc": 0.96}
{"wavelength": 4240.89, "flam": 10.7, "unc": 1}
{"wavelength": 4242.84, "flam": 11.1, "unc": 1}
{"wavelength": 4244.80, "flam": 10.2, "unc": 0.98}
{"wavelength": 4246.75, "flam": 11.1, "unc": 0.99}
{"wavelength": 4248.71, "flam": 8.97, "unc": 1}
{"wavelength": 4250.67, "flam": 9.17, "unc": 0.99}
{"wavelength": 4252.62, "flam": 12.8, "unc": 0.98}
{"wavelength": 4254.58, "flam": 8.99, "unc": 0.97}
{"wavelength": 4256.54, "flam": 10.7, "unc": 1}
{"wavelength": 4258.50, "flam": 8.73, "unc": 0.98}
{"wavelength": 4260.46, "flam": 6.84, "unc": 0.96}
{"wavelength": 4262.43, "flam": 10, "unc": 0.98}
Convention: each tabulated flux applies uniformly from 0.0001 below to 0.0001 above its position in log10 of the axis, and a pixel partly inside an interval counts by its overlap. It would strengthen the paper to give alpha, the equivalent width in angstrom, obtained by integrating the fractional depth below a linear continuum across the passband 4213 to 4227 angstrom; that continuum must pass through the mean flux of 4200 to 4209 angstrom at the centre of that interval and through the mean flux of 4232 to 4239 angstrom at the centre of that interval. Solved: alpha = 1.0 angstrom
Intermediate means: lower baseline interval 9.14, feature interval 8.95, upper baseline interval 10.2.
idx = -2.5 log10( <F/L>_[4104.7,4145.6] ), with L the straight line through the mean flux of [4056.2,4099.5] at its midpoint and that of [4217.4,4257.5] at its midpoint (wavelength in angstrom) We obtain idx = -0.01 mag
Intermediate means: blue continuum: 9.86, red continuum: 9.6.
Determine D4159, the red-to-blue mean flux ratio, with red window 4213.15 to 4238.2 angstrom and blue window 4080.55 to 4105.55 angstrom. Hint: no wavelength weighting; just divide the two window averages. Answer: 0.9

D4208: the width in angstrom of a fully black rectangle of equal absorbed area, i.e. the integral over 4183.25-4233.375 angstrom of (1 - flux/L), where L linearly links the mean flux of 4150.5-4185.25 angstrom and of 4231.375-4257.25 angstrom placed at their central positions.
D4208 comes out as 5.77 angstrom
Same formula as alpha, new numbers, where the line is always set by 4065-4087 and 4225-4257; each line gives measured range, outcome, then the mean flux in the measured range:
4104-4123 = -1.31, 10.2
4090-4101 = -0.68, 10.1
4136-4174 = -1.56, 9.98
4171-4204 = 0.25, 9.54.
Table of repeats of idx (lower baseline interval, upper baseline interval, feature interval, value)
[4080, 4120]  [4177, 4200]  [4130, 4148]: 0.06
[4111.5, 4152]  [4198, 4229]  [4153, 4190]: -0.09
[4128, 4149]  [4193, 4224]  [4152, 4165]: -0.06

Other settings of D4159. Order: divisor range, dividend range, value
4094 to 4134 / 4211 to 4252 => 0.96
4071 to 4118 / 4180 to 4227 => 0.91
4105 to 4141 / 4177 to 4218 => 0.93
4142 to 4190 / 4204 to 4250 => 0.95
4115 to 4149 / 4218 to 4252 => 0.97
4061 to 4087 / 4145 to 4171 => 1.08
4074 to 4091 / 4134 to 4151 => 0.90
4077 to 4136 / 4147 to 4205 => 0.97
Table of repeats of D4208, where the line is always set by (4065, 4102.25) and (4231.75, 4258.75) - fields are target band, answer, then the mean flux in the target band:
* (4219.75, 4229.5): 2.0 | 8.06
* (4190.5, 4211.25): 2.1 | 9.04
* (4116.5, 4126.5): 0.1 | 9.8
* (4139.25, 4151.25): 0.8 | 9.26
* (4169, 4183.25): -0.6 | 10.5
